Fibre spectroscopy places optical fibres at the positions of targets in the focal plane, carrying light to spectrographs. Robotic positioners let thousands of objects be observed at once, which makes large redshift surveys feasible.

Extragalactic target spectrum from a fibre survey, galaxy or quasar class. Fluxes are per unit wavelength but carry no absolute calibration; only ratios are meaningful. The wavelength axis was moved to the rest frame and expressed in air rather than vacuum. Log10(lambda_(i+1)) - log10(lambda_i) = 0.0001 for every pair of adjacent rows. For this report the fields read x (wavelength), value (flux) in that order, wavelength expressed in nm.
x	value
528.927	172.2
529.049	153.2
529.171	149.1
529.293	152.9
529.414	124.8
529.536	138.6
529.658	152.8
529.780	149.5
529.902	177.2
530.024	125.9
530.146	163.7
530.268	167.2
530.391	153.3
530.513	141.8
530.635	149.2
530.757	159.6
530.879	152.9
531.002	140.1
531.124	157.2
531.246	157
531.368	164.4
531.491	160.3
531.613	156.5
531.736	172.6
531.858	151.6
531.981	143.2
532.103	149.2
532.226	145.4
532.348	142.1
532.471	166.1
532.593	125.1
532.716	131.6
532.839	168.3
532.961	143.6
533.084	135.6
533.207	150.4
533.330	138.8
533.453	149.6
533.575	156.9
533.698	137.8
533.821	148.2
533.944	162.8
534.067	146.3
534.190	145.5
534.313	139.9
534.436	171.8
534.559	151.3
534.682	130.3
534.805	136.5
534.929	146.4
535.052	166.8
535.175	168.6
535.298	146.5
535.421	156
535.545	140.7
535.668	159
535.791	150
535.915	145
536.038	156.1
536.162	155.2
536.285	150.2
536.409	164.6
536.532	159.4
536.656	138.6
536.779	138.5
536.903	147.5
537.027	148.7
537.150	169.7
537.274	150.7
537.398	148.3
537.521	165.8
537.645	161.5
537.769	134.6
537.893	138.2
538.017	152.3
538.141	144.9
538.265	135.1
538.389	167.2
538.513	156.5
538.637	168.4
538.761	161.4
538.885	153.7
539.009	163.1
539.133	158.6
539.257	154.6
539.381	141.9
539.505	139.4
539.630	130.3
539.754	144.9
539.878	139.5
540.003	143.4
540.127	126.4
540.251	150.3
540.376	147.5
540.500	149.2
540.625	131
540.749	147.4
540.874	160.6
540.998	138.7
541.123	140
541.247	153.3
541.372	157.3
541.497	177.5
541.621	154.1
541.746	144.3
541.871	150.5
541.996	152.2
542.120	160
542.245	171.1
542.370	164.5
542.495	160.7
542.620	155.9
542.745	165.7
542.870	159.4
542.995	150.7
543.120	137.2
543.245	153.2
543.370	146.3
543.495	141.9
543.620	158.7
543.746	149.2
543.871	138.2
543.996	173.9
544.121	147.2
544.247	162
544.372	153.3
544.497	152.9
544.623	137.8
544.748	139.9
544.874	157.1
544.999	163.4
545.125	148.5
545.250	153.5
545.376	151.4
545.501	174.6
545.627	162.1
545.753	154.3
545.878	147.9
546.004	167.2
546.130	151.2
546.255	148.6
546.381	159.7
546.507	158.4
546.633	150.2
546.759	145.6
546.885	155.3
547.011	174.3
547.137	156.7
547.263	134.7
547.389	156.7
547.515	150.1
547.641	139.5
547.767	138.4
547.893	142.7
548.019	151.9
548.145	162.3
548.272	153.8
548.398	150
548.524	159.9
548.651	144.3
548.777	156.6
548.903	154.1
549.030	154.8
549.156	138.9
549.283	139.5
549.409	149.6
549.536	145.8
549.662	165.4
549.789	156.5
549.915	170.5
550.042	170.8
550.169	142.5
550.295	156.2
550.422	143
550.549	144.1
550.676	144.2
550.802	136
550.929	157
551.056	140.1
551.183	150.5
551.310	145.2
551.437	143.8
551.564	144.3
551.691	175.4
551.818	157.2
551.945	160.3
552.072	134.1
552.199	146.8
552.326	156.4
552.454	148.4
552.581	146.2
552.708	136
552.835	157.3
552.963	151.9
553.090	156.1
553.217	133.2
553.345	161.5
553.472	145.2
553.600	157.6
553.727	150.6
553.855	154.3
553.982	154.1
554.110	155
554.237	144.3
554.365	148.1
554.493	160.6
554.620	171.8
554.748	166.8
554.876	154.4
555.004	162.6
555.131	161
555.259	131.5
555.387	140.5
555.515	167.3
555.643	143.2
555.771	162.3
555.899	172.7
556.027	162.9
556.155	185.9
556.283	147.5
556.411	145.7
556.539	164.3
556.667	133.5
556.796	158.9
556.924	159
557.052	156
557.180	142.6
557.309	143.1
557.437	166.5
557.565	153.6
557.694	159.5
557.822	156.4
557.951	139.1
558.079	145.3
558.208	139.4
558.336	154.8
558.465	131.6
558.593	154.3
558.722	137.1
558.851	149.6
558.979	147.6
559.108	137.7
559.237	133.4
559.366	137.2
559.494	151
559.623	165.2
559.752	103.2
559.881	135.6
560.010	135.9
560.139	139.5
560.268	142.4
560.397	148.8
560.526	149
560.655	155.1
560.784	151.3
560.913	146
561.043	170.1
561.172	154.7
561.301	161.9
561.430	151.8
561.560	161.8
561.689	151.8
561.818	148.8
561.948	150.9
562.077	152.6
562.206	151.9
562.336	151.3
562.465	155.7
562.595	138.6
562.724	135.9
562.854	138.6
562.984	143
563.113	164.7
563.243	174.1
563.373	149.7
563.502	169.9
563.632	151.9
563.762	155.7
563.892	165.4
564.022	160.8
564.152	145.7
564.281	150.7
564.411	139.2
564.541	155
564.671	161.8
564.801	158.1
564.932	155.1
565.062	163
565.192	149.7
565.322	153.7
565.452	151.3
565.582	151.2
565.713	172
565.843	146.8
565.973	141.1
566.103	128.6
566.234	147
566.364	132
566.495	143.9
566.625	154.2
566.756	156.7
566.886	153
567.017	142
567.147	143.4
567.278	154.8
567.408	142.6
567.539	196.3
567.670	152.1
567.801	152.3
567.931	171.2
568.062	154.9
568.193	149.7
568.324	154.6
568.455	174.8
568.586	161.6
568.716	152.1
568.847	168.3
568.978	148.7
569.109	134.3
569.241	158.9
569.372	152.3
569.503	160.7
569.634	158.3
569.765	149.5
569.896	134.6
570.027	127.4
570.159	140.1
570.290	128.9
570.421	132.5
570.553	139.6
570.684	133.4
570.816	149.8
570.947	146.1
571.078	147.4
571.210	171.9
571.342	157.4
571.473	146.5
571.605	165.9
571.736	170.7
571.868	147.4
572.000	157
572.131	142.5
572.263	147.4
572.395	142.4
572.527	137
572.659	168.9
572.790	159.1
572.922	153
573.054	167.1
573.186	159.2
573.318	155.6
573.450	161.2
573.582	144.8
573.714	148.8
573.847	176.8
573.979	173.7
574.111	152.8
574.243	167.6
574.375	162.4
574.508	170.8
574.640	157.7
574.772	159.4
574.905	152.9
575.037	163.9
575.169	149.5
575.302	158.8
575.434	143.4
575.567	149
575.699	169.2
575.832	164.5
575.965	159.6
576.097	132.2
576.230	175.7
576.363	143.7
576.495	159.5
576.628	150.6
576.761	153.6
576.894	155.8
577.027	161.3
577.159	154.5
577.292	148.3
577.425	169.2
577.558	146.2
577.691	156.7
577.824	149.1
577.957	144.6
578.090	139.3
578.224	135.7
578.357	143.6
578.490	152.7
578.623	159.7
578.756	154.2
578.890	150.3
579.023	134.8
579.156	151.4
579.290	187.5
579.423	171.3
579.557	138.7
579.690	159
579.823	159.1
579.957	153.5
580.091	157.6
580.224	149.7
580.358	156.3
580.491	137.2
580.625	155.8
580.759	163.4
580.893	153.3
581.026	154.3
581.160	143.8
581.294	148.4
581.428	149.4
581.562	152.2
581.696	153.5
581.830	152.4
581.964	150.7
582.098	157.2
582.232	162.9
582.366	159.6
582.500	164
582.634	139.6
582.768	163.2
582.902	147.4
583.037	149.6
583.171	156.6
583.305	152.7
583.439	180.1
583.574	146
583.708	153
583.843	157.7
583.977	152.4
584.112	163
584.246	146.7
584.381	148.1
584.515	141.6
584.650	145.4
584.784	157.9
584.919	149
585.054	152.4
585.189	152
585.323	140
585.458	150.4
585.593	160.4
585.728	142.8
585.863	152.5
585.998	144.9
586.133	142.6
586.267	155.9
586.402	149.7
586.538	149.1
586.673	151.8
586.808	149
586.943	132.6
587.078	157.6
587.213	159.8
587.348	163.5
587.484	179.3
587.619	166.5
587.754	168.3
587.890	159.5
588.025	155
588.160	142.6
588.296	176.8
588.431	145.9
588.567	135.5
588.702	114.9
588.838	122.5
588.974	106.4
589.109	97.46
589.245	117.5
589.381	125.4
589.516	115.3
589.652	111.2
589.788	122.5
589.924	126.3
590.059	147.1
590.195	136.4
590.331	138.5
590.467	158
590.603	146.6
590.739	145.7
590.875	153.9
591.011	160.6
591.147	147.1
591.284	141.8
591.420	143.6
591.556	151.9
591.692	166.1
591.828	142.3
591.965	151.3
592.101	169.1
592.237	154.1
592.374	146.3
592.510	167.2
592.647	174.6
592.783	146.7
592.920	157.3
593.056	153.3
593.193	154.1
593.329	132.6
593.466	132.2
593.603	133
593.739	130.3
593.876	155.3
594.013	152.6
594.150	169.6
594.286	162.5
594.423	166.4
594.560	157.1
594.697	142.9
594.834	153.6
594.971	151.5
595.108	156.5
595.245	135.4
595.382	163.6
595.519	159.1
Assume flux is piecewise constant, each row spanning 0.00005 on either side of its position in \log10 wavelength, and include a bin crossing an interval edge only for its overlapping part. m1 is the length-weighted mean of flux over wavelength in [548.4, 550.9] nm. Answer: 151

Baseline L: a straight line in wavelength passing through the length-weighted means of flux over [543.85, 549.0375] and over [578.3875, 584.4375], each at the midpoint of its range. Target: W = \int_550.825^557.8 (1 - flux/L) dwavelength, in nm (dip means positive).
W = 0.009 nm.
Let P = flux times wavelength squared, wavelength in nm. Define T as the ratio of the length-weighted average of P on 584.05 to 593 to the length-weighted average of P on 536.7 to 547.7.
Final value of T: 1.1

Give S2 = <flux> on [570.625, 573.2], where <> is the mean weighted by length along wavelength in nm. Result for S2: 153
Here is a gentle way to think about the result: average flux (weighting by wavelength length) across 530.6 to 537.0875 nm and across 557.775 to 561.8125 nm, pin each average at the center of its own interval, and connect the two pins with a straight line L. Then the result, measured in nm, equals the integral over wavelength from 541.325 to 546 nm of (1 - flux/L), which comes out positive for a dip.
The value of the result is -0.19 nm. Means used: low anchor 150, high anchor 146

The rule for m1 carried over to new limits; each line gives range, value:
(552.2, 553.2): 149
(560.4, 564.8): 154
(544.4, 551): 152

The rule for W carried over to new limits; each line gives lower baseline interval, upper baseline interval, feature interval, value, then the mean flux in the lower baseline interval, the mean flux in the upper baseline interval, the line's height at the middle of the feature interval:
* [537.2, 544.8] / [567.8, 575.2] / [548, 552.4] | 0.01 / 151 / 154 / 152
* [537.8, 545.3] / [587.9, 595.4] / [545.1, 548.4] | -0.06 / 151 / 145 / 151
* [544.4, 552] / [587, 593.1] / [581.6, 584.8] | -0.16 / 152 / 146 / 147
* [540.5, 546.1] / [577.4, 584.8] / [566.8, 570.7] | 0.06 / 154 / 153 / 153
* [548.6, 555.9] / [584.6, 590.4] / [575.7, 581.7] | -0.32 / 152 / 143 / 146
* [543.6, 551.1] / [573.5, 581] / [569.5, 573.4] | 0.12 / 152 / 155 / 155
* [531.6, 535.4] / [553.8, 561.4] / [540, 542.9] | -0.06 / 149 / 151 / 150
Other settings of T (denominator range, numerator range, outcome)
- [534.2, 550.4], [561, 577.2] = 1.11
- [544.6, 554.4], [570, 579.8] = 1.11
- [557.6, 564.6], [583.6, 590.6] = 1.06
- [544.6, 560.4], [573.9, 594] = 1.11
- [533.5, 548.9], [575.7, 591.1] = 1.15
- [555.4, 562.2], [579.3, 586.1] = 1.11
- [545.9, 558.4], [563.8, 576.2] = 1.07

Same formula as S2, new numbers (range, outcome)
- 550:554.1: 150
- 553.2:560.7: 150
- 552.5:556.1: 154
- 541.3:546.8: 155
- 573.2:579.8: 156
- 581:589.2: 150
